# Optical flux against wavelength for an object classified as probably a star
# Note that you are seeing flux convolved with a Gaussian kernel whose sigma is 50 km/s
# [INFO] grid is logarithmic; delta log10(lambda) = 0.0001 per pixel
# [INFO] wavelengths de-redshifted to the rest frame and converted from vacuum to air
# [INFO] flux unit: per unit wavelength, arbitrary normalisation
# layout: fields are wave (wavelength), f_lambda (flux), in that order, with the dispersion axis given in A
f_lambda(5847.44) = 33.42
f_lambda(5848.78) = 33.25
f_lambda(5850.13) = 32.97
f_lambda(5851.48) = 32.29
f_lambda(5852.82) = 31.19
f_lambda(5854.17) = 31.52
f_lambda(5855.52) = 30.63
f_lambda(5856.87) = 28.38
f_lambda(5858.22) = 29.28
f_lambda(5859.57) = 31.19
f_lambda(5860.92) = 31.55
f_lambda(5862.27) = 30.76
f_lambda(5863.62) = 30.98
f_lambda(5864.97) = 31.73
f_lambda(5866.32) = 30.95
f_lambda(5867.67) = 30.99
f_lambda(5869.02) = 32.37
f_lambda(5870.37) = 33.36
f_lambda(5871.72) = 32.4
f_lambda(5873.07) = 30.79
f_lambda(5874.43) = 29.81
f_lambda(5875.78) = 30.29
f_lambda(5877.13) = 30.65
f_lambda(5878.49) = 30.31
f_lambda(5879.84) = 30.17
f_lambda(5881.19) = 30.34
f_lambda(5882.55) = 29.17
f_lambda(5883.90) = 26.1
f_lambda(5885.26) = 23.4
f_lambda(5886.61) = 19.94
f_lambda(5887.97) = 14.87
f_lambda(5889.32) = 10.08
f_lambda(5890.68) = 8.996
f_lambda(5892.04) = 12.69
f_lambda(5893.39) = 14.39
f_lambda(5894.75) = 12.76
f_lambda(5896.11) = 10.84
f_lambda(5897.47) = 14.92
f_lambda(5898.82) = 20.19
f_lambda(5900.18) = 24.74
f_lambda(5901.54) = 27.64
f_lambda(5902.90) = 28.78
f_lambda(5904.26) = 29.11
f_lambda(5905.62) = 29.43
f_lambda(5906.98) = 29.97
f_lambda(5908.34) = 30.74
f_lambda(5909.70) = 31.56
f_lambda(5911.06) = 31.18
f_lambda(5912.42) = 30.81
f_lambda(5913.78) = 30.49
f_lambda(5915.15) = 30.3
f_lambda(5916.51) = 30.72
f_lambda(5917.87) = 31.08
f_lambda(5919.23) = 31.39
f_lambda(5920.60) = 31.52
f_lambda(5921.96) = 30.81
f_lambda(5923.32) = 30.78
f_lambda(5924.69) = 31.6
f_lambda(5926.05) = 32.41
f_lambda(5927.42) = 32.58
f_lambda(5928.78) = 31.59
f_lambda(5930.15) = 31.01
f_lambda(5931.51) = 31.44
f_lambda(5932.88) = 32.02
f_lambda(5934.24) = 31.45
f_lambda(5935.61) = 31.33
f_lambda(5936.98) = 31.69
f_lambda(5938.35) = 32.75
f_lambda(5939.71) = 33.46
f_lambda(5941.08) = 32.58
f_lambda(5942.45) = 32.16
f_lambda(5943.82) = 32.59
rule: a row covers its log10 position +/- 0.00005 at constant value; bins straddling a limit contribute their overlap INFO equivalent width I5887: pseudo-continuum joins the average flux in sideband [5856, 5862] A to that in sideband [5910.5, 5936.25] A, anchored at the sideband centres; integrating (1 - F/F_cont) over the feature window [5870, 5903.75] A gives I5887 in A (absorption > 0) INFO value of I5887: 8.3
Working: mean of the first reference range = 30.1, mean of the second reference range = 31.3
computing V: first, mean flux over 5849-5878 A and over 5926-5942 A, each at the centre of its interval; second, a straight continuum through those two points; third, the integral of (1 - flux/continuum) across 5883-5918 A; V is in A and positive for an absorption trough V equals 9.3 A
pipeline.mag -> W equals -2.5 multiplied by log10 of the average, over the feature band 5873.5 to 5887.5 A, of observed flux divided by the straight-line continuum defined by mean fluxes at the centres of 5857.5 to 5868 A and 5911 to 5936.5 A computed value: 0.117 mag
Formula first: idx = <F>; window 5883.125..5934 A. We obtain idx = 25.8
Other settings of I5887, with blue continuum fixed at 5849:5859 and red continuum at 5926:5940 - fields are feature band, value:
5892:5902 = 4.5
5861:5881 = 0.1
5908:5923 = 0.4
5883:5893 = 4.6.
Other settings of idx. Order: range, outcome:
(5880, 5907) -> 20.9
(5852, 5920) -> 26.9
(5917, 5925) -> 31.2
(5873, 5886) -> 29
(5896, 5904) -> 22.3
